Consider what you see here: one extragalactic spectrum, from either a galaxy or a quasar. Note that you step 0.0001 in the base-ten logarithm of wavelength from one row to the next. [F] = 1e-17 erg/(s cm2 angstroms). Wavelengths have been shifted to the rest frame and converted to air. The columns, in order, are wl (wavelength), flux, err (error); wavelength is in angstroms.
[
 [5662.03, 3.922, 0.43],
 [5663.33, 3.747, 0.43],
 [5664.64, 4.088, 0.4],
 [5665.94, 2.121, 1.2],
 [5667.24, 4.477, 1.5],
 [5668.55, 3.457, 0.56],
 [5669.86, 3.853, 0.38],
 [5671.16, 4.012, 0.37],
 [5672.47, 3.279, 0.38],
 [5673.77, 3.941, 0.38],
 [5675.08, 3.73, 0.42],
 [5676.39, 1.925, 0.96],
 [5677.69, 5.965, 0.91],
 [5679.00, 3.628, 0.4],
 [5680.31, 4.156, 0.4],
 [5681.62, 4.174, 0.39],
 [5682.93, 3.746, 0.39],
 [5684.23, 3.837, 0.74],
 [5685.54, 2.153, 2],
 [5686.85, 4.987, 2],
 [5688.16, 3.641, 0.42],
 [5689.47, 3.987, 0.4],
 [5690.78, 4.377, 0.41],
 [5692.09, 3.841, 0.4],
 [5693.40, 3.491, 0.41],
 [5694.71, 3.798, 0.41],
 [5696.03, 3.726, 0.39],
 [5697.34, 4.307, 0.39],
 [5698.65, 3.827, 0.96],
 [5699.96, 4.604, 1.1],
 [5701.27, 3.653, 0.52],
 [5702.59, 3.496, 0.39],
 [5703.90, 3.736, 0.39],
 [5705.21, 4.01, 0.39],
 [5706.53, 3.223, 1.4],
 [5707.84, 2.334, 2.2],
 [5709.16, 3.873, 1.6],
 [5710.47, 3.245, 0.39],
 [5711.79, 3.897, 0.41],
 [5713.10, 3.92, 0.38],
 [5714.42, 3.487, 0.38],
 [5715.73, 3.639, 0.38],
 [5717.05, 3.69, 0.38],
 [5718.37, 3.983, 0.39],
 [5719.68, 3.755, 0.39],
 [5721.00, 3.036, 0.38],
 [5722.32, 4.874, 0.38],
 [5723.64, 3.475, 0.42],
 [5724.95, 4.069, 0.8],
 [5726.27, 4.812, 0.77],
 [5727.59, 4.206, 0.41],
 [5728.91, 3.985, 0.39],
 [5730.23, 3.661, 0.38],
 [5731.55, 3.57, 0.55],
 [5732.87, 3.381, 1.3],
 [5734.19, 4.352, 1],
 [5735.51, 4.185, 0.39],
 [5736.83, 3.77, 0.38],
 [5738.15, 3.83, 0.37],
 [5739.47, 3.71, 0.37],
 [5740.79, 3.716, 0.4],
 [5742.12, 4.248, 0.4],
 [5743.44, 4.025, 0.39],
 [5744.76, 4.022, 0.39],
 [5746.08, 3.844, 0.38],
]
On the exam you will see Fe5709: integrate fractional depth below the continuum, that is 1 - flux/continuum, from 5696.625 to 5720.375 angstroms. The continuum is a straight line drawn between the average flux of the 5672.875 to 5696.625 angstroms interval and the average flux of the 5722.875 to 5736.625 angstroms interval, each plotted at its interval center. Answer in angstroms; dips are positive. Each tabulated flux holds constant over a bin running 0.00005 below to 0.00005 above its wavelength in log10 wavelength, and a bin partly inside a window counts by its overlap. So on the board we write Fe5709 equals 1.2 angstroms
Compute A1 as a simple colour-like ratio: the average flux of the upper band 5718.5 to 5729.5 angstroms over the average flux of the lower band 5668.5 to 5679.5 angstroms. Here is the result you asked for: 1.07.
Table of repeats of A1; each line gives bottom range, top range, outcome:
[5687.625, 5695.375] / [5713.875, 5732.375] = 1.00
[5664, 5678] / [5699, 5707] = 1.04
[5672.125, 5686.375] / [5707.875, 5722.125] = 0.98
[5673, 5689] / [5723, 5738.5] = 1.03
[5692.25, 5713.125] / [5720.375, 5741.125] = 1.06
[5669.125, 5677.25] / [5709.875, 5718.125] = 1.04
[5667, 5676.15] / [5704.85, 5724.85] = 0.98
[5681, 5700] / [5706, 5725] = 0.93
